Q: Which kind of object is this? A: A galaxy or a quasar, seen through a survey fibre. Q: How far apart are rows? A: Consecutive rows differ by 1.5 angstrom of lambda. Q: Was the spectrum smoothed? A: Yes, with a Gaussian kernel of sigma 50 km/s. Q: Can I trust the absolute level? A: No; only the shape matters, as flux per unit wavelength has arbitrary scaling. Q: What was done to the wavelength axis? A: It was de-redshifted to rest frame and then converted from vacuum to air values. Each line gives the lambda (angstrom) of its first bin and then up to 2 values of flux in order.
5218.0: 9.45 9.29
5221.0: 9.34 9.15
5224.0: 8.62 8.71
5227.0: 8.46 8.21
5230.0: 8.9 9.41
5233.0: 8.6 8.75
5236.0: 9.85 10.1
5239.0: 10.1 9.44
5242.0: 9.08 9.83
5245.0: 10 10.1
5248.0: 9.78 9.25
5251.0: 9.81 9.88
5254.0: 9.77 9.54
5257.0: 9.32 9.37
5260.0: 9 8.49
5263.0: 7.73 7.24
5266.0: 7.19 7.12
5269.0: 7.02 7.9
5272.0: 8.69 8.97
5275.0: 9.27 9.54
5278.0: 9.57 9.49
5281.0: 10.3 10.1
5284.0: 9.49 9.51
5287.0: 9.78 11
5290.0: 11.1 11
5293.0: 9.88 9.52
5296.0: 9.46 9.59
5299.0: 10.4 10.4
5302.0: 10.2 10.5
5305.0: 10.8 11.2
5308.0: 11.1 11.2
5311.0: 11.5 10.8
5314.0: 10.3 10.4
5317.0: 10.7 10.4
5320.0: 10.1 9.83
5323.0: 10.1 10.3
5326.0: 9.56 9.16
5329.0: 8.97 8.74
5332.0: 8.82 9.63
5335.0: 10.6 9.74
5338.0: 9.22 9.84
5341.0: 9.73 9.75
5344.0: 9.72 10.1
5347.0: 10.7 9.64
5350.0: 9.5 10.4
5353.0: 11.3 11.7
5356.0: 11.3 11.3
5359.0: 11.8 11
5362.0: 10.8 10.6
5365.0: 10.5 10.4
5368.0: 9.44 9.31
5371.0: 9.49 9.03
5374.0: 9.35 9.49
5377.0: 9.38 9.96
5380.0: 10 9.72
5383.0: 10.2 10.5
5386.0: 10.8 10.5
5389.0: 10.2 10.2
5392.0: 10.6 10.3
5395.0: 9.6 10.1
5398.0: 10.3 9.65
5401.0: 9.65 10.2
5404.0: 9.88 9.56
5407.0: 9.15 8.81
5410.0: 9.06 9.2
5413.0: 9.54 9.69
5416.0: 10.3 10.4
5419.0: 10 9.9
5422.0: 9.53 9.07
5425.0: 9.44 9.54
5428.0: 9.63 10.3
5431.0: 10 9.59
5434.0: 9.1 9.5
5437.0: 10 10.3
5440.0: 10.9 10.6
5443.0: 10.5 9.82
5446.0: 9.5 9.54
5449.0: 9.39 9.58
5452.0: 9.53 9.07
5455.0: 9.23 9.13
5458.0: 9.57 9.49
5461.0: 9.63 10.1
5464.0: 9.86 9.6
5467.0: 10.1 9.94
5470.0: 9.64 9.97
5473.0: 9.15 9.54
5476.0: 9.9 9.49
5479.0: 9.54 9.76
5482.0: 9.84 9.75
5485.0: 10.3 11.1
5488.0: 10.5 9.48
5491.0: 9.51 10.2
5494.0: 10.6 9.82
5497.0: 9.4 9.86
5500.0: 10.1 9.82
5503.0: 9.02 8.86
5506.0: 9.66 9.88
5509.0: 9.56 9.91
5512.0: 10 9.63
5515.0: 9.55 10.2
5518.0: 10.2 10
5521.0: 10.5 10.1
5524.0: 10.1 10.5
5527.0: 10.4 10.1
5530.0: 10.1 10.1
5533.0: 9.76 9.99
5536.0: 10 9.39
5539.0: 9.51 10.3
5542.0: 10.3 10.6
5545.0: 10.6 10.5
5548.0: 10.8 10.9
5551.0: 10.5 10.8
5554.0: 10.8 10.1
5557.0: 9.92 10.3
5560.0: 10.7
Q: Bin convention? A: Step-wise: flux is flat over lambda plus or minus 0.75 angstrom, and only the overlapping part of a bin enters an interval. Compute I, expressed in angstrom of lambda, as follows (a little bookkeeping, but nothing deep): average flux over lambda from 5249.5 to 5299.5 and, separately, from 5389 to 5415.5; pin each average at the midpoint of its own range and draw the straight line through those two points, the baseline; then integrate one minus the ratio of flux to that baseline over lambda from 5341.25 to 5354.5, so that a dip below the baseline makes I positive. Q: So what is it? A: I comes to -0.9 angstrom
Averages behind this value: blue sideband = 9.27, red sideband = 9.75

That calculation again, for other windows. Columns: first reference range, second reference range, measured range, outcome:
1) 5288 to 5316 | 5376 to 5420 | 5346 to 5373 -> -0.8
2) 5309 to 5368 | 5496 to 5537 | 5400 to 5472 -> 2.5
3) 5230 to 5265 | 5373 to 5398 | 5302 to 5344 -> -1.7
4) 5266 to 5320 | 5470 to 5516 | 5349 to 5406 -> -2.0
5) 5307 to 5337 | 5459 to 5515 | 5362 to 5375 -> 0.3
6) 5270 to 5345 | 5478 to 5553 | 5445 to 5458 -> 0.8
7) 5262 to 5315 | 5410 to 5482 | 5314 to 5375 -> -2.4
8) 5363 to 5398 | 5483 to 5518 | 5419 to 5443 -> 0.2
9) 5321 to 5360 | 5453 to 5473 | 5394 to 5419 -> 0.3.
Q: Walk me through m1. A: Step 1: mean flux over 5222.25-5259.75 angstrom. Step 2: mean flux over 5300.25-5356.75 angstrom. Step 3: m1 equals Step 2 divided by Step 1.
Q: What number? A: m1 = 1.09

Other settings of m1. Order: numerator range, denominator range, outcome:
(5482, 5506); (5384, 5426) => 1.00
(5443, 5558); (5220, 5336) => 1.04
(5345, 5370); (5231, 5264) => 1.13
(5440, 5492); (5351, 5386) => 0.95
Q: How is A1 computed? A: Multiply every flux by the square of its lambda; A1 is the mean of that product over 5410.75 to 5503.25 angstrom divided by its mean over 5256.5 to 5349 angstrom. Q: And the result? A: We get 1.07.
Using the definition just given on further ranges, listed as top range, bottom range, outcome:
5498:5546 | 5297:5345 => 1.06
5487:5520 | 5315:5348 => 1.07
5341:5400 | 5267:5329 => 1.06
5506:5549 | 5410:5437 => 1.08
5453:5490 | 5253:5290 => 1.16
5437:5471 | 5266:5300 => 1.10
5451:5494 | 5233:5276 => 1.17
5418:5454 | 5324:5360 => 1.00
